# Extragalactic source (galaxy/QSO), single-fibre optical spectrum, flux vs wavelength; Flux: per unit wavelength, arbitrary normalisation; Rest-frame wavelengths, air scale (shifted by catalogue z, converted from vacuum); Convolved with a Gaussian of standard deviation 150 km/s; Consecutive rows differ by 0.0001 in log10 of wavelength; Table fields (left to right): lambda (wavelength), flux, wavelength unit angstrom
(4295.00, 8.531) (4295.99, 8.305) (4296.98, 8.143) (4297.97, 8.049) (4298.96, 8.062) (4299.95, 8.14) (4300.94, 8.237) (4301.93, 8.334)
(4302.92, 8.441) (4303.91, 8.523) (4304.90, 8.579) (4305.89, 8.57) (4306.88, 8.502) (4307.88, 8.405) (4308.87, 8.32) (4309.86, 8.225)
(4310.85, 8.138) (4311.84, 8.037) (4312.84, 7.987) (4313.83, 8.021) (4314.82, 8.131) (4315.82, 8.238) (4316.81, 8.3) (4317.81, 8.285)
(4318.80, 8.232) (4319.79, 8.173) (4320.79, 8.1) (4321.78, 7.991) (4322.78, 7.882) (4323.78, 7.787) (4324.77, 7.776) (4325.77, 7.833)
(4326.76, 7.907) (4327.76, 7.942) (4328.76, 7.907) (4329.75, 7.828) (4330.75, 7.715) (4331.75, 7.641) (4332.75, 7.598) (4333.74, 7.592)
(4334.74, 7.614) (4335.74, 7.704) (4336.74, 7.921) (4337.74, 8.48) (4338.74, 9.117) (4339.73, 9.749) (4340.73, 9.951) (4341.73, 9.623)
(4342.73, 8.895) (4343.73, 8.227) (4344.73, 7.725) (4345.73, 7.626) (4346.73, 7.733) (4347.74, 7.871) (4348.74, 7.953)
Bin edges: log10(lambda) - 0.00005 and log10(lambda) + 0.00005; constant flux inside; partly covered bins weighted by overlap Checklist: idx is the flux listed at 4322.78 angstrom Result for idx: 7.882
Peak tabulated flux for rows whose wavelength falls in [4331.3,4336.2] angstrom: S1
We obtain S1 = 7.704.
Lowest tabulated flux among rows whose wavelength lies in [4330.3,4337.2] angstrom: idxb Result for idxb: 7.592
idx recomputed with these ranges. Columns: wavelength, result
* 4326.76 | 7.907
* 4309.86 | 8.225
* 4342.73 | 8.895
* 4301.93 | 8.334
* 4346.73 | 7.733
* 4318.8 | 8.232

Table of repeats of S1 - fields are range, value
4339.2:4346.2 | 9.951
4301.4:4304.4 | 8.523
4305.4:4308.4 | 8.57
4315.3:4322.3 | 8.3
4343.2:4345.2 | 8.227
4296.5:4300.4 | 8.143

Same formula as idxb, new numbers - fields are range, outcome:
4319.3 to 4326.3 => 7.776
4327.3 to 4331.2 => 7.715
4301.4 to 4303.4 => 8.334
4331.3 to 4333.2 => 7.598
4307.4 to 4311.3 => 8.138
